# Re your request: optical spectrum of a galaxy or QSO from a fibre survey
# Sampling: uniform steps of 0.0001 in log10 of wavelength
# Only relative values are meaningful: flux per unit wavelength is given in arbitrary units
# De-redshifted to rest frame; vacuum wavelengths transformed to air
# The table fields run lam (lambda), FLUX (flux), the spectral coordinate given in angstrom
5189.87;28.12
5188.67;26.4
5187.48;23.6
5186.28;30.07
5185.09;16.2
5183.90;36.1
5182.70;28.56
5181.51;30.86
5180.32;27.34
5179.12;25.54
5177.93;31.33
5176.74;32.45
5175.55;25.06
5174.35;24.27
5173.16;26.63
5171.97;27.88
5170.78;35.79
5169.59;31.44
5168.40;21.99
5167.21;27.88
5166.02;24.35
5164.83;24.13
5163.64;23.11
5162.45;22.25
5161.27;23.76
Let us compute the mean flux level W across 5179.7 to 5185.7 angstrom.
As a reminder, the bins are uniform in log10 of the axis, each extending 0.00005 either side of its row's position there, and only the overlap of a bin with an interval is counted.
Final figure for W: 27.8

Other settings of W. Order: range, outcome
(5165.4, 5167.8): 26.1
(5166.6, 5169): 24.9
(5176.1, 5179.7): 29.8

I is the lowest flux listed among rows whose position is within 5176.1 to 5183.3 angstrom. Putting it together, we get 25.54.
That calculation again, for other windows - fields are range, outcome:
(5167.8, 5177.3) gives 21.99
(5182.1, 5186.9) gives 16.2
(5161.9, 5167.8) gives 22.25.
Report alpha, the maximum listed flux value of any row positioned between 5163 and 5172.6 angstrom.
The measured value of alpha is 35.79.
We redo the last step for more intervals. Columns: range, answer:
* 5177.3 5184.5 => 36.1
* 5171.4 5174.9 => 27.88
